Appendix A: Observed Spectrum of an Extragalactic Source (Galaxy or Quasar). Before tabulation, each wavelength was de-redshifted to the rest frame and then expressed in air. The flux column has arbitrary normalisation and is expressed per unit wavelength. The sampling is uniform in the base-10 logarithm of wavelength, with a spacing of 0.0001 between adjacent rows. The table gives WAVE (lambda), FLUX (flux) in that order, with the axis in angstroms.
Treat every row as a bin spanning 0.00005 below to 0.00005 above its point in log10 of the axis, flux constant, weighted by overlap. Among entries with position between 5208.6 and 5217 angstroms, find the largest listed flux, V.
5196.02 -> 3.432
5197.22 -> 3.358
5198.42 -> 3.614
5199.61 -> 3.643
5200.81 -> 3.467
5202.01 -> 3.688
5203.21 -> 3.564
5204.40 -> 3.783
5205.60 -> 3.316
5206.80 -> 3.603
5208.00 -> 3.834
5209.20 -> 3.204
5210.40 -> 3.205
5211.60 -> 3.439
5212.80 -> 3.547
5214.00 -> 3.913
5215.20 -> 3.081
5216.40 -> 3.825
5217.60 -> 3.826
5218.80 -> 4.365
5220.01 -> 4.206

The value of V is 3.913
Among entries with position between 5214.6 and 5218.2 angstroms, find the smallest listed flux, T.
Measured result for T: 3.081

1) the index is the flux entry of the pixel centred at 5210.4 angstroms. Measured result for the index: 3.205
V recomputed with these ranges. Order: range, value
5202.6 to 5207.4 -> 3.783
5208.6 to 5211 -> 3.205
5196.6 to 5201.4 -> 3.643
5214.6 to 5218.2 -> 3.826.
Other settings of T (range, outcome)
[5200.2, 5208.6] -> 3.316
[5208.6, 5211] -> 3.204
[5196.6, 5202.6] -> 3.358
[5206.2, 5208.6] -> 3.603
